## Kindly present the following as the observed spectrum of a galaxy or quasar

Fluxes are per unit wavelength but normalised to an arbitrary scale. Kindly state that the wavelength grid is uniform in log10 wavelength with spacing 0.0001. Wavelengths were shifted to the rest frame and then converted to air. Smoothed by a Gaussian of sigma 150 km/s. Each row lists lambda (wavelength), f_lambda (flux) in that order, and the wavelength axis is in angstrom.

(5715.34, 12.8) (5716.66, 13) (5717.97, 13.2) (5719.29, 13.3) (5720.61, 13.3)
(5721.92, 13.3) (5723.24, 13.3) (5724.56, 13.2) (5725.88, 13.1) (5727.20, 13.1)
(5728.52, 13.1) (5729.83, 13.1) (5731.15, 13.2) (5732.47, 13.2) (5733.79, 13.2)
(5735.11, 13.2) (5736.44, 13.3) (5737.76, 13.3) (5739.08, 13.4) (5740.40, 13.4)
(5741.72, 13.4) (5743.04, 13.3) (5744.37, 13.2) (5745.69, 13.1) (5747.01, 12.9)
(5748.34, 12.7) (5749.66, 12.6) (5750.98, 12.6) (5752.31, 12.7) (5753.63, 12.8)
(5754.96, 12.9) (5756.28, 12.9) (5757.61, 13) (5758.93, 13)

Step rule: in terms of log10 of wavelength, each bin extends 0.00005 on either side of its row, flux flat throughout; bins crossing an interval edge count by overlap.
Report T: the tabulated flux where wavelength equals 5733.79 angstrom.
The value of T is 13.2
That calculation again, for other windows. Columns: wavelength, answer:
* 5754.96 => 12.9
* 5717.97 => 13.2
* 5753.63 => 12.8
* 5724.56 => 13.2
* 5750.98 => 12.6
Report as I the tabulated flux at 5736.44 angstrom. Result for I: 13.3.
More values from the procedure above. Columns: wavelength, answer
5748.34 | 12.7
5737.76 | 13.3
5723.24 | 13.3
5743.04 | 13.3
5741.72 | 13.4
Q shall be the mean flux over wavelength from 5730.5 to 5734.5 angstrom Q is 13.2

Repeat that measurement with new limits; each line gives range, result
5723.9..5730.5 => 13.1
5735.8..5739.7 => 13.3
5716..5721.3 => 13.2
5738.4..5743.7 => 13.4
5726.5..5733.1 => 13.2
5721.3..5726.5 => 13.2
